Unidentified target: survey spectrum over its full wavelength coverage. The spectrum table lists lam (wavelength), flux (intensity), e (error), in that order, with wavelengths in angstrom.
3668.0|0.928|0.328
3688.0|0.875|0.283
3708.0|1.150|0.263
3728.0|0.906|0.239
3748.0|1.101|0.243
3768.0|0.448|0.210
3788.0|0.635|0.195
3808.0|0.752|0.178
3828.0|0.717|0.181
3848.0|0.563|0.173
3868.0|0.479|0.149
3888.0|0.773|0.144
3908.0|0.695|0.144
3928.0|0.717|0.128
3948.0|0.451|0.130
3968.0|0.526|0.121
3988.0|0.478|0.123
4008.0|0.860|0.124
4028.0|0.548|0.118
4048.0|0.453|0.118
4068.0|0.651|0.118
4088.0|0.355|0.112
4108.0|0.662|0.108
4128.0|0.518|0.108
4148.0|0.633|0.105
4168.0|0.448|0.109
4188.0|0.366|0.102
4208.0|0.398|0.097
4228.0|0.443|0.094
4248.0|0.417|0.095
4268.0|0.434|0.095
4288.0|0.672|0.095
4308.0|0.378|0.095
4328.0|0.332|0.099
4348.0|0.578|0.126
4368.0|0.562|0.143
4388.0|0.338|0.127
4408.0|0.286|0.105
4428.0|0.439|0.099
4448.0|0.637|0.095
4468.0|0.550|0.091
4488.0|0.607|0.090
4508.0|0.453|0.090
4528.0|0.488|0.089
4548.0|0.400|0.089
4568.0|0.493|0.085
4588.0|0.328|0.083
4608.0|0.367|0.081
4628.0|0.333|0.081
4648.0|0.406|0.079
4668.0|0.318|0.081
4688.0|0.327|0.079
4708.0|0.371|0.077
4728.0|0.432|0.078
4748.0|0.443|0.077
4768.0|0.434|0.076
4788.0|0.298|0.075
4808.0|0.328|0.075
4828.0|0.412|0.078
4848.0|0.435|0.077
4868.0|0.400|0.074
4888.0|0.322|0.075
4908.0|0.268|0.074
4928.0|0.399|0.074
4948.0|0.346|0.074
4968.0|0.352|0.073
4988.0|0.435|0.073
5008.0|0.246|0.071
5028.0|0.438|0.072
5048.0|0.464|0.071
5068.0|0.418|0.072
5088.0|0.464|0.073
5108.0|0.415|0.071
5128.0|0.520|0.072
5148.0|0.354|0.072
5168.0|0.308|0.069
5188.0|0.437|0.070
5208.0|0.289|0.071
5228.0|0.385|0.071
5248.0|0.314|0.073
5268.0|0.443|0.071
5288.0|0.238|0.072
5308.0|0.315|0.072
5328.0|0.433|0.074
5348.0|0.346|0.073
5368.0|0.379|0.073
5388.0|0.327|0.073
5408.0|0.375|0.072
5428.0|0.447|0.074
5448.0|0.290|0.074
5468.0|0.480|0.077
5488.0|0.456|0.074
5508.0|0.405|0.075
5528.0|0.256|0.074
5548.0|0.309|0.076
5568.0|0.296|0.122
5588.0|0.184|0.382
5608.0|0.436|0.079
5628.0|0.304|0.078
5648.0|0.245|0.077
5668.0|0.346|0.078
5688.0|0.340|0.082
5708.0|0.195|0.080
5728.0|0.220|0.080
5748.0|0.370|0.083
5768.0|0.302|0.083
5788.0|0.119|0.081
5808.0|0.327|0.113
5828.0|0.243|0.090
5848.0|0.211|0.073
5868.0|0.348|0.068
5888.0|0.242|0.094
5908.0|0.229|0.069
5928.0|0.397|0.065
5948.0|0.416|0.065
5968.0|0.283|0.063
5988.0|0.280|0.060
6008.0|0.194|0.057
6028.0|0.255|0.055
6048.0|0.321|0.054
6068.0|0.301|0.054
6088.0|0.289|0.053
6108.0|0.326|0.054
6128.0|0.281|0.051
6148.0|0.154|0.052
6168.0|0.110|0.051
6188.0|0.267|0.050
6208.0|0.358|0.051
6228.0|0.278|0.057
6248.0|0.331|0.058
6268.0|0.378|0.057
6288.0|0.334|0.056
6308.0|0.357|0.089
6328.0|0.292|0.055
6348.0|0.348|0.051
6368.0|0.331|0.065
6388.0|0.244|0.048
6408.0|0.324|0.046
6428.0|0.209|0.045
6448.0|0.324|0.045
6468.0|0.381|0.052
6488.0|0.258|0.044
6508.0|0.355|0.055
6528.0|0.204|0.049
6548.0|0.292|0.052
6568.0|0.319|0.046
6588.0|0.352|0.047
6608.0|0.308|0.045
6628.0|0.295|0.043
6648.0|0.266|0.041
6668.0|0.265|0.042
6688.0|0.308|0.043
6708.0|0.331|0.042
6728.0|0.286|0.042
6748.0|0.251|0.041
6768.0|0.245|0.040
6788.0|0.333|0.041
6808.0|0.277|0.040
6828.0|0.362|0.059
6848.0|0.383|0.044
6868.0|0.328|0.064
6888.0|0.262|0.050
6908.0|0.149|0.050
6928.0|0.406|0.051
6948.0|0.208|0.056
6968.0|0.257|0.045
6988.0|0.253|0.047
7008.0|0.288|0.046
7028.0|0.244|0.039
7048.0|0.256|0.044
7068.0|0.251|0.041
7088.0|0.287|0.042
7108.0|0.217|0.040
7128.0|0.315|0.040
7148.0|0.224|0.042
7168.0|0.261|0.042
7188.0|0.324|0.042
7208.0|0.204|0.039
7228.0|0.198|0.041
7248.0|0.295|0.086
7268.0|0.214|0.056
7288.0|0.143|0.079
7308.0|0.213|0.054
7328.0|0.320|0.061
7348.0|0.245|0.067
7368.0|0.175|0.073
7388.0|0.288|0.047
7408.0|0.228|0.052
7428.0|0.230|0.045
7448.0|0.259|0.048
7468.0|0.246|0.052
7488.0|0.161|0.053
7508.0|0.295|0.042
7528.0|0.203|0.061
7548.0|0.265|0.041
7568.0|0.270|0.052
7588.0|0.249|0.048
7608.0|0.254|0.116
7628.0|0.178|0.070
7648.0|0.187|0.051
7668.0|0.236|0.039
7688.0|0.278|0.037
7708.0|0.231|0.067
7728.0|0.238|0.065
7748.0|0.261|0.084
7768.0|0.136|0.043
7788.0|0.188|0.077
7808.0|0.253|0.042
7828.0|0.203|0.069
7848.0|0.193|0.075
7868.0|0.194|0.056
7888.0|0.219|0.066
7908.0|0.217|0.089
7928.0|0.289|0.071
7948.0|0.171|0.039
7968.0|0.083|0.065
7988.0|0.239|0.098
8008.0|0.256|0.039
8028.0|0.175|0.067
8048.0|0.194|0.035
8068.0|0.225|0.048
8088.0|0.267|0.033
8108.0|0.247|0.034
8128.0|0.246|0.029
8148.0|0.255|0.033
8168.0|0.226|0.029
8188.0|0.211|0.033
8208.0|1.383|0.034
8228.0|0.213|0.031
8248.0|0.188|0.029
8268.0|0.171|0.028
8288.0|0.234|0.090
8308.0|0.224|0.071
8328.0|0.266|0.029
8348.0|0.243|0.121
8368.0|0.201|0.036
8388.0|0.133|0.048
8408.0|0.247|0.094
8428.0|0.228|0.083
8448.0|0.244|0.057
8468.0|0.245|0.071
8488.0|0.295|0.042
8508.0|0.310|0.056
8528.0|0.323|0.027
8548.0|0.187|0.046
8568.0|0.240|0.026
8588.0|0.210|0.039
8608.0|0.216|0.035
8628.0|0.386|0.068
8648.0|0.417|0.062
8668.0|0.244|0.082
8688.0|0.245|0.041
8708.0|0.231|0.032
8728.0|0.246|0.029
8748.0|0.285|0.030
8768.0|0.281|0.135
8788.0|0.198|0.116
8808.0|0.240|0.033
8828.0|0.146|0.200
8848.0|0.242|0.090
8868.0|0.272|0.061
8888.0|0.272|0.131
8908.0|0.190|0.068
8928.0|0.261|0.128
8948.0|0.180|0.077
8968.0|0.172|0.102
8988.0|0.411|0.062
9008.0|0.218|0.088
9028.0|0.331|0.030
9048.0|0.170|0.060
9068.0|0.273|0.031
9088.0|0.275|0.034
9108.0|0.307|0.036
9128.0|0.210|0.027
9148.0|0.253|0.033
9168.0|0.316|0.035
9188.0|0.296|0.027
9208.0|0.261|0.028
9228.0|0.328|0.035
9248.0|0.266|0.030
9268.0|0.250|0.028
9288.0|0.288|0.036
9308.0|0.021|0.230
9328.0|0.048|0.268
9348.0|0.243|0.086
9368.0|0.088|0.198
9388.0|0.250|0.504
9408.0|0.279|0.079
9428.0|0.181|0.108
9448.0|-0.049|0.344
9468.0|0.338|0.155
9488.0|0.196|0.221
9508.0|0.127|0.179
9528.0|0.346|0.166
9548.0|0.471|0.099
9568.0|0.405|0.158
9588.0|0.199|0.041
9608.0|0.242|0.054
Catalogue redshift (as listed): 1.202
